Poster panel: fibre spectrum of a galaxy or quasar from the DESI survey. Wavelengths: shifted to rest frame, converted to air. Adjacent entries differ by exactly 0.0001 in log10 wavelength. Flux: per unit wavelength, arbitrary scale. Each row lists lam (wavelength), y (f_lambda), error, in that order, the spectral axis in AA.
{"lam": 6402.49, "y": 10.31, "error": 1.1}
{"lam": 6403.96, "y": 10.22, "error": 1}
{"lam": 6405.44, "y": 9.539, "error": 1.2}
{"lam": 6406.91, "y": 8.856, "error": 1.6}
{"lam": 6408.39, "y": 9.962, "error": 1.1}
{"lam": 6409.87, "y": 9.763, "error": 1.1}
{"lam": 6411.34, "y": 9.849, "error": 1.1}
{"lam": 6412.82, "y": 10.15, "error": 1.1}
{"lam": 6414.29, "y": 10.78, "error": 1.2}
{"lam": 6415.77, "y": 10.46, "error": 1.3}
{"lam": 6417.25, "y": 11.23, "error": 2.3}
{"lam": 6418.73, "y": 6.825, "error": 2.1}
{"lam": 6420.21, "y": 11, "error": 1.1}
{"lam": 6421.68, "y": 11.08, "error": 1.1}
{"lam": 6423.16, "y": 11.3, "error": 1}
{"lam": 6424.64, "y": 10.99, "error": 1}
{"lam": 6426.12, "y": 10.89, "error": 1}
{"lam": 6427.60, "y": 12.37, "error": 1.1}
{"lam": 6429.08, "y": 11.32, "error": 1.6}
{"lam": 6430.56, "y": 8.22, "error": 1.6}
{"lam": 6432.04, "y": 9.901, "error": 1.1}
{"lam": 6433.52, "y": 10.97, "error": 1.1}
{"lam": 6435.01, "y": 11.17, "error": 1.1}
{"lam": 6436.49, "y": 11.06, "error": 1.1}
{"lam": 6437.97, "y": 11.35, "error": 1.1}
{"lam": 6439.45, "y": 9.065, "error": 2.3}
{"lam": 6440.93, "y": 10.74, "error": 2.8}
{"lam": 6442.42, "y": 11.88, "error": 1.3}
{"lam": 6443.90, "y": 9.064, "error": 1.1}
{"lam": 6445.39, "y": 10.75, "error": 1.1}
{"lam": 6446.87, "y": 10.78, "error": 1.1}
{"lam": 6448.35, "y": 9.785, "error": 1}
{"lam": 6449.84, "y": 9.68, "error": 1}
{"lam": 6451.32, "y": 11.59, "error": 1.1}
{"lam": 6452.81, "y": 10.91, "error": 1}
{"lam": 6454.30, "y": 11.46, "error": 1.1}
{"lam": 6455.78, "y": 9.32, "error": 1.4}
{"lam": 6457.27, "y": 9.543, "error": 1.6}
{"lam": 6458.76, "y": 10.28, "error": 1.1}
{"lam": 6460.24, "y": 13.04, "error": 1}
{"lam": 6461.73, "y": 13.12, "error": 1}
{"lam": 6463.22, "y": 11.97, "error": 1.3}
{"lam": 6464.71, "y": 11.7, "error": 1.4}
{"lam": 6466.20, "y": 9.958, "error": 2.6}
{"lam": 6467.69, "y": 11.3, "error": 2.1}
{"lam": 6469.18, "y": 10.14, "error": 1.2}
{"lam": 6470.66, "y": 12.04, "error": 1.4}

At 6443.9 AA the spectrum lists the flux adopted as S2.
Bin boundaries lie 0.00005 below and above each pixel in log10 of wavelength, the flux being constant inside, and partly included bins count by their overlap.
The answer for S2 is 9.064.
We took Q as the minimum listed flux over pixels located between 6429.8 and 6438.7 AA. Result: 8.22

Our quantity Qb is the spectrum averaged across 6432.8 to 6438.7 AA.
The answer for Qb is 11.1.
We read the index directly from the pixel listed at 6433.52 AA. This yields 10.97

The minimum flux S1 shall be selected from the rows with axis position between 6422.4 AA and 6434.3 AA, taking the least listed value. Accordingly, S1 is 8.22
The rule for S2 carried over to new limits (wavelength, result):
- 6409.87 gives 9.763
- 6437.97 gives 11.35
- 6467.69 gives 11.3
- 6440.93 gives 10.74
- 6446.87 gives 10.78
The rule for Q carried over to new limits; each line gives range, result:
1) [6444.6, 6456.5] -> 9.32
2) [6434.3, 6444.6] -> 9.064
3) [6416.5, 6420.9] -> 6.825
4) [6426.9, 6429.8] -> 11.32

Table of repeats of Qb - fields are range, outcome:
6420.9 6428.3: 11.3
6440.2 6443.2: 11.3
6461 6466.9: 11.7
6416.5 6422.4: 10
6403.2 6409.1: 9.65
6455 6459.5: 9.74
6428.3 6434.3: 10.1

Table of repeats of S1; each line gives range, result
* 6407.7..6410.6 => 9.763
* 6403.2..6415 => 8.856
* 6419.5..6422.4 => 11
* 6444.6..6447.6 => 10.75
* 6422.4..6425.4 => 10.99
